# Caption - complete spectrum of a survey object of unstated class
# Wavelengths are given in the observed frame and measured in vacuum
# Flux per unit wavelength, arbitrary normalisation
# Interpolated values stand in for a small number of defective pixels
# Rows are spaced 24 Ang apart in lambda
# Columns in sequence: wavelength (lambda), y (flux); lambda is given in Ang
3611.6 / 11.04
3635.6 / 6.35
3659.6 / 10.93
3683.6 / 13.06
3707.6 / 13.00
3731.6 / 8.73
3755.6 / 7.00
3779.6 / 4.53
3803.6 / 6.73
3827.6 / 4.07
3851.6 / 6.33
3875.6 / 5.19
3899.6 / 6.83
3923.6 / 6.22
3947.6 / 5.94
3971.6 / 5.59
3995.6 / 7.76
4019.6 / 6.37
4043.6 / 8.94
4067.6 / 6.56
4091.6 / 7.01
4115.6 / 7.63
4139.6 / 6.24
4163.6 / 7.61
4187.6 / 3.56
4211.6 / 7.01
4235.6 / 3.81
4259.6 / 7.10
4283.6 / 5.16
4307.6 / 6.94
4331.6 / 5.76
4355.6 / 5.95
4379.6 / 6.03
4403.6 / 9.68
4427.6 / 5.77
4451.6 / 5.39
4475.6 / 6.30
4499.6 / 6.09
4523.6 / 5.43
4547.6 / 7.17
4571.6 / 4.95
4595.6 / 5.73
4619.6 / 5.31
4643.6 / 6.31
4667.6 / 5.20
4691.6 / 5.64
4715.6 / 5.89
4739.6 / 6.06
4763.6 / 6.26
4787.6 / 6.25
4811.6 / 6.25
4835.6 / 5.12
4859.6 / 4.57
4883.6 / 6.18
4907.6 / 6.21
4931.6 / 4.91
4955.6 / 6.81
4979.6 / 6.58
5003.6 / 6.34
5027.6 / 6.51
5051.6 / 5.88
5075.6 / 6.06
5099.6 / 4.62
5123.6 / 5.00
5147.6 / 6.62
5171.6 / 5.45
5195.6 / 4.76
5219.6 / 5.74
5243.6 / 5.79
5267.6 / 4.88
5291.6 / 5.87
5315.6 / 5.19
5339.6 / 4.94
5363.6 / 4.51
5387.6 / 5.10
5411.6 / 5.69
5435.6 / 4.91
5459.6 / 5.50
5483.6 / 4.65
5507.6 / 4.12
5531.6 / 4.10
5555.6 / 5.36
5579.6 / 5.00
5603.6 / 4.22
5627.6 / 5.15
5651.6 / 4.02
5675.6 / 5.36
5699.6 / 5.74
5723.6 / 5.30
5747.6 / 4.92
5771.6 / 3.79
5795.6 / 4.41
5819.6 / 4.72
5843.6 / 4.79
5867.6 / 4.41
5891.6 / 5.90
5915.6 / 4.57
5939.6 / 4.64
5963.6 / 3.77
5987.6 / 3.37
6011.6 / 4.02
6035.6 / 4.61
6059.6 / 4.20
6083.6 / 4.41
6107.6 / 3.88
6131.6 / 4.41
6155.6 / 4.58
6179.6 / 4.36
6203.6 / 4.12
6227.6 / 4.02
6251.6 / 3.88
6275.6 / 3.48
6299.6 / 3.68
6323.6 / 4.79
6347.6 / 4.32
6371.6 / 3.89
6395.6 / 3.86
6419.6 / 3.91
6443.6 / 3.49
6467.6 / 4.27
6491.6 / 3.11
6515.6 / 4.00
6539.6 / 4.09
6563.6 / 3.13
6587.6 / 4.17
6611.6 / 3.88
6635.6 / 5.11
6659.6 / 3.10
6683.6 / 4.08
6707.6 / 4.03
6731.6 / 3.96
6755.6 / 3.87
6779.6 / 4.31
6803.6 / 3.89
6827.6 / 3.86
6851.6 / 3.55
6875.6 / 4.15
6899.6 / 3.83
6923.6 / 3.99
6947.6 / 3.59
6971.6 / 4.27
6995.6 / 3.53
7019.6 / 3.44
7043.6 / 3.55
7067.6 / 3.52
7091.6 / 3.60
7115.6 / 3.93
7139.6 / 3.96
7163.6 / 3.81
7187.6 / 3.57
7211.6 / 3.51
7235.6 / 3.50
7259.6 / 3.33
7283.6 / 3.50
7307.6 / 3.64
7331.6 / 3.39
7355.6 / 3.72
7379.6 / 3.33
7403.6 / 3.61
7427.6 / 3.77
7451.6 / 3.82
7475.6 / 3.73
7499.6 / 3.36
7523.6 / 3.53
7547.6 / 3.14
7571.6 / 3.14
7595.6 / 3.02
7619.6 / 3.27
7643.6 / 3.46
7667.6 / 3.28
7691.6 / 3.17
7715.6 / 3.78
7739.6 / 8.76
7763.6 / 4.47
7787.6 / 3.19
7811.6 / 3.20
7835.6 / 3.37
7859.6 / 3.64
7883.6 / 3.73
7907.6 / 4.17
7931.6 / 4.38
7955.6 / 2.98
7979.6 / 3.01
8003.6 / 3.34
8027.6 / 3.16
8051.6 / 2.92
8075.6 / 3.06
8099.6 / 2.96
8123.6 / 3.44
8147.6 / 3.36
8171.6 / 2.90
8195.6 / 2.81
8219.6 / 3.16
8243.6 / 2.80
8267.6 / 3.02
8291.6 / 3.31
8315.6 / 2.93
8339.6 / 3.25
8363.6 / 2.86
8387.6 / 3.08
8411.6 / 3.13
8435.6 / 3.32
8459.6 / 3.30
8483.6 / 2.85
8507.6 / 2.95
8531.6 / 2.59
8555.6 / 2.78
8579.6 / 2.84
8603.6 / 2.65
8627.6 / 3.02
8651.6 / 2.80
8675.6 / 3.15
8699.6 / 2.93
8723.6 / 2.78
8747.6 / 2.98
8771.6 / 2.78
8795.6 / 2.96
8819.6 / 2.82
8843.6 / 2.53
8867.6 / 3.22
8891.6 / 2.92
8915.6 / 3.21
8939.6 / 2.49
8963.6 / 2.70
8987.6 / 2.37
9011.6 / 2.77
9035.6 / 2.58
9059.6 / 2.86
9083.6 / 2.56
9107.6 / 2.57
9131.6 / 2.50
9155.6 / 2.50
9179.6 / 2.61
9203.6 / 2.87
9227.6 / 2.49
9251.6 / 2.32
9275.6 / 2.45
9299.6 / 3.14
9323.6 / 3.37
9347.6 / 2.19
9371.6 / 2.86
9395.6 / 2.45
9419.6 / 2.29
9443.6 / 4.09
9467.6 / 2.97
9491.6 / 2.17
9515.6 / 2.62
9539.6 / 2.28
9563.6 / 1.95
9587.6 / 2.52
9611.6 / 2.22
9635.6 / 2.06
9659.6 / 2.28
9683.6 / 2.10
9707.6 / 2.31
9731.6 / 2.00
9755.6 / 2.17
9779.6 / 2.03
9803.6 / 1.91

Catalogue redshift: 0.178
